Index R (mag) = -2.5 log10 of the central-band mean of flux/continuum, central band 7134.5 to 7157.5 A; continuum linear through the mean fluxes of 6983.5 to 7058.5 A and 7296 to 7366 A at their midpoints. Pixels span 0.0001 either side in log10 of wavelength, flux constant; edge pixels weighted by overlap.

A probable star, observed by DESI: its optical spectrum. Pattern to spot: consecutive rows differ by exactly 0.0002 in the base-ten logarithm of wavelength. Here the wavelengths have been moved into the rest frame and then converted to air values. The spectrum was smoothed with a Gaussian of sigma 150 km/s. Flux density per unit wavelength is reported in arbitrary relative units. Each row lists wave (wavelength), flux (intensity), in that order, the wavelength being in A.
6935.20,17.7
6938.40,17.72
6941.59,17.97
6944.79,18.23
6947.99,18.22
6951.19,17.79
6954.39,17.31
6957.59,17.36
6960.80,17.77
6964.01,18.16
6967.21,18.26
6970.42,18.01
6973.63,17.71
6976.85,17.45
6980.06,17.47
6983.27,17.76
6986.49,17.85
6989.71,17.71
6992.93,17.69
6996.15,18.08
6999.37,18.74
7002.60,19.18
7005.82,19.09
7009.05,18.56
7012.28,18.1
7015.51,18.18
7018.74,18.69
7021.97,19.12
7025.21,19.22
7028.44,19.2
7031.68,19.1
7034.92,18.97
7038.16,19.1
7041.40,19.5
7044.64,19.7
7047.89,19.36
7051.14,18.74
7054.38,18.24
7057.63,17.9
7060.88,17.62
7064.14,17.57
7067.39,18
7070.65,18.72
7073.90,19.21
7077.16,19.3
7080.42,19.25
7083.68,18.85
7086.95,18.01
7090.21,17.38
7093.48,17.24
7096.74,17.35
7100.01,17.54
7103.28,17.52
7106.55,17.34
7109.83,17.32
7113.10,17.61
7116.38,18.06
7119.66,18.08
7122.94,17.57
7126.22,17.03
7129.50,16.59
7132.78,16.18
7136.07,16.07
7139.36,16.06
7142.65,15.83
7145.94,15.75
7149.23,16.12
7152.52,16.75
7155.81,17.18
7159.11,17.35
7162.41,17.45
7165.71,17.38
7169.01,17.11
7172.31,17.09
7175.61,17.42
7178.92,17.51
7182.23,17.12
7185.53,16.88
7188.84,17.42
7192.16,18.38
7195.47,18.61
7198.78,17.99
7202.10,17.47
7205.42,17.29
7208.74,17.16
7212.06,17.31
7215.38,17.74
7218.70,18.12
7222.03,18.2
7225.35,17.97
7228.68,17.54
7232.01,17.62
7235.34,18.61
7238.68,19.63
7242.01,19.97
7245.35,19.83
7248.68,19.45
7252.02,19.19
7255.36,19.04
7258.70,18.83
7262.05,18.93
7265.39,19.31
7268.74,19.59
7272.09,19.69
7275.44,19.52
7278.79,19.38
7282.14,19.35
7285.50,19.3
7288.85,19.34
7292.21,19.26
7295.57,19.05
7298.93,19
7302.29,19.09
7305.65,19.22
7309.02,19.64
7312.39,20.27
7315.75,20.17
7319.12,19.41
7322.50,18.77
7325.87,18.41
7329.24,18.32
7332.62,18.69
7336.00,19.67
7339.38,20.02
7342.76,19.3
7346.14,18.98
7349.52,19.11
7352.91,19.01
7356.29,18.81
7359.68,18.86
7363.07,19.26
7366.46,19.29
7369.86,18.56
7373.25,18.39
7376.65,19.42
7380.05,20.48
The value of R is 0.16 mag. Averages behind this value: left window 18.7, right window 19.2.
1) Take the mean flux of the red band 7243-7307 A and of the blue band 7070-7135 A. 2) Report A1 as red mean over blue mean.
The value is 1.1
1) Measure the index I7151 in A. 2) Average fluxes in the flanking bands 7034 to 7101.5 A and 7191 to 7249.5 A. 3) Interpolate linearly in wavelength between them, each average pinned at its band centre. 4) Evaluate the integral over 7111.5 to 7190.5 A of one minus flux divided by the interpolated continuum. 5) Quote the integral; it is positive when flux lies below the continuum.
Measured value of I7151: 5.86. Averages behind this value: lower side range 18.5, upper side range 18.3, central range 17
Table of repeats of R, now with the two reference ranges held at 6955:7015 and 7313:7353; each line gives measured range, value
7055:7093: 0.002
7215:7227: 0.046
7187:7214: 0.063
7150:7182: 0.087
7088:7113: 0.061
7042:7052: -0.062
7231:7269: -0.015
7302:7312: -0.020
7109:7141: 0.089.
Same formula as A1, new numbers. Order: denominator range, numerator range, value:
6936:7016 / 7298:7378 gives 1.06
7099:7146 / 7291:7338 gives 1.13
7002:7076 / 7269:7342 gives 1.03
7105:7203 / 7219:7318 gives 1.12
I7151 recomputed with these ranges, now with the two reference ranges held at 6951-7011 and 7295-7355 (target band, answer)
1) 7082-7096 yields 0.4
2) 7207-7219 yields 0.8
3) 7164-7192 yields 2.1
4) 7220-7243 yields 0.5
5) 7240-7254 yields -0.5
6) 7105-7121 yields 0.7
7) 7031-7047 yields -0.9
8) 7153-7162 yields 0.7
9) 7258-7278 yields -0.3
